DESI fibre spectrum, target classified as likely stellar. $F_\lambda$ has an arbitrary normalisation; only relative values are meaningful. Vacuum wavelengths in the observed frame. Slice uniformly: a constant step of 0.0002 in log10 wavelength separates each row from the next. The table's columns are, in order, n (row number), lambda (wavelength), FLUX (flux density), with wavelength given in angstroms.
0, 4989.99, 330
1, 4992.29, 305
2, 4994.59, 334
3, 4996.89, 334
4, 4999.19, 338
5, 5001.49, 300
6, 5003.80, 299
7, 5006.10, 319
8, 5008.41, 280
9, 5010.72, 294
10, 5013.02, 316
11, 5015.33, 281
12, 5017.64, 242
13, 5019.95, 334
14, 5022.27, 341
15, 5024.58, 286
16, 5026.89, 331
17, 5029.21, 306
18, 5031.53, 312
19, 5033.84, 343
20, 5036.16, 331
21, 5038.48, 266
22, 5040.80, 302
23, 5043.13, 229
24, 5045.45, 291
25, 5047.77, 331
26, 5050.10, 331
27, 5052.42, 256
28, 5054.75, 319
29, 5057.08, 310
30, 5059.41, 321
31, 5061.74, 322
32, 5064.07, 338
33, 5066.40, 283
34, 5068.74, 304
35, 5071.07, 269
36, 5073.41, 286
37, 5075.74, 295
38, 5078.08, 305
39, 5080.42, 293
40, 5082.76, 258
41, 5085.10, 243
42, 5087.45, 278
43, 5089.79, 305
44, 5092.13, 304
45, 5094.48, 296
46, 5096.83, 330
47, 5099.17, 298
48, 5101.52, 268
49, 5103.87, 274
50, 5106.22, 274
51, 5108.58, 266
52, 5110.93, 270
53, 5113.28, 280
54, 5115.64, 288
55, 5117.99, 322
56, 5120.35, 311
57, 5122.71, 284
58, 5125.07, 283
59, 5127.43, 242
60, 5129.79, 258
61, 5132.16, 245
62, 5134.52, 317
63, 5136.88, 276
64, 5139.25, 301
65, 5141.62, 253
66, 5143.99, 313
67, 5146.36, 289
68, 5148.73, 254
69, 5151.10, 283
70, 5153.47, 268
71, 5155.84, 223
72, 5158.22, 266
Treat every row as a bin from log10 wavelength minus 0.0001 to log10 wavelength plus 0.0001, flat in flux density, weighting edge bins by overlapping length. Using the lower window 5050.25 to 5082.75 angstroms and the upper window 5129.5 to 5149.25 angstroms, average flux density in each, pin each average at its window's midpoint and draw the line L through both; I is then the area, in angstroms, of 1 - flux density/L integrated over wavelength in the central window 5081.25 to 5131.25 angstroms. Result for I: 1.14 angstroms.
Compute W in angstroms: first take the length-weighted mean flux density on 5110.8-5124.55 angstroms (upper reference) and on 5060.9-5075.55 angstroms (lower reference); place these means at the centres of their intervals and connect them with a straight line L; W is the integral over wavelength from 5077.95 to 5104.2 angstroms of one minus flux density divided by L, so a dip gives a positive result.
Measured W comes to 0.8 angstroms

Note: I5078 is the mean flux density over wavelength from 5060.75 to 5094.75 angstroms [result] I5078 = 292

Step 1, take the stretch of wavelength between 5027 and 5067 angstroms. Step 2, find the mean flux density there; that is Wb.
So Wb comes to 306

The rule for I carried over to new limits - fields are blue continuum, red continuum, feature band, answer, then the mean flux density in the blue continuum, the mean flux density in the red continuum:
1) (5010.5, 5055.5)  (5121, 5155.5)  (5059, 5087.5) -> 0.0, 302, 275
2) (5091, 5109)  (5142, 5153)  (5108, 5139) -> 0.5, 290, 281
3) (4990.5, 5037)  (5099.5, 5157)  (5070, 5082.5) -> 0.2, 311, 277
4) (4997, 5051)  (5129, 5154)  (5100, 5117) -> 0.6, 305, 278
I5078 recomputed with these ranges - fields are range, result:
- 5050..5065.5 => 312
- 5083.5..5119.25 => 286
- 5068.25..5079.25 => 291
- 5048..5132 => 290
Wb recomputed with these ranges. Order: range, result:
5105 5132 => 278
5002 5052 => 302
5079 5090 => 273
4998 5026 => 303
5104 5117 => 276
